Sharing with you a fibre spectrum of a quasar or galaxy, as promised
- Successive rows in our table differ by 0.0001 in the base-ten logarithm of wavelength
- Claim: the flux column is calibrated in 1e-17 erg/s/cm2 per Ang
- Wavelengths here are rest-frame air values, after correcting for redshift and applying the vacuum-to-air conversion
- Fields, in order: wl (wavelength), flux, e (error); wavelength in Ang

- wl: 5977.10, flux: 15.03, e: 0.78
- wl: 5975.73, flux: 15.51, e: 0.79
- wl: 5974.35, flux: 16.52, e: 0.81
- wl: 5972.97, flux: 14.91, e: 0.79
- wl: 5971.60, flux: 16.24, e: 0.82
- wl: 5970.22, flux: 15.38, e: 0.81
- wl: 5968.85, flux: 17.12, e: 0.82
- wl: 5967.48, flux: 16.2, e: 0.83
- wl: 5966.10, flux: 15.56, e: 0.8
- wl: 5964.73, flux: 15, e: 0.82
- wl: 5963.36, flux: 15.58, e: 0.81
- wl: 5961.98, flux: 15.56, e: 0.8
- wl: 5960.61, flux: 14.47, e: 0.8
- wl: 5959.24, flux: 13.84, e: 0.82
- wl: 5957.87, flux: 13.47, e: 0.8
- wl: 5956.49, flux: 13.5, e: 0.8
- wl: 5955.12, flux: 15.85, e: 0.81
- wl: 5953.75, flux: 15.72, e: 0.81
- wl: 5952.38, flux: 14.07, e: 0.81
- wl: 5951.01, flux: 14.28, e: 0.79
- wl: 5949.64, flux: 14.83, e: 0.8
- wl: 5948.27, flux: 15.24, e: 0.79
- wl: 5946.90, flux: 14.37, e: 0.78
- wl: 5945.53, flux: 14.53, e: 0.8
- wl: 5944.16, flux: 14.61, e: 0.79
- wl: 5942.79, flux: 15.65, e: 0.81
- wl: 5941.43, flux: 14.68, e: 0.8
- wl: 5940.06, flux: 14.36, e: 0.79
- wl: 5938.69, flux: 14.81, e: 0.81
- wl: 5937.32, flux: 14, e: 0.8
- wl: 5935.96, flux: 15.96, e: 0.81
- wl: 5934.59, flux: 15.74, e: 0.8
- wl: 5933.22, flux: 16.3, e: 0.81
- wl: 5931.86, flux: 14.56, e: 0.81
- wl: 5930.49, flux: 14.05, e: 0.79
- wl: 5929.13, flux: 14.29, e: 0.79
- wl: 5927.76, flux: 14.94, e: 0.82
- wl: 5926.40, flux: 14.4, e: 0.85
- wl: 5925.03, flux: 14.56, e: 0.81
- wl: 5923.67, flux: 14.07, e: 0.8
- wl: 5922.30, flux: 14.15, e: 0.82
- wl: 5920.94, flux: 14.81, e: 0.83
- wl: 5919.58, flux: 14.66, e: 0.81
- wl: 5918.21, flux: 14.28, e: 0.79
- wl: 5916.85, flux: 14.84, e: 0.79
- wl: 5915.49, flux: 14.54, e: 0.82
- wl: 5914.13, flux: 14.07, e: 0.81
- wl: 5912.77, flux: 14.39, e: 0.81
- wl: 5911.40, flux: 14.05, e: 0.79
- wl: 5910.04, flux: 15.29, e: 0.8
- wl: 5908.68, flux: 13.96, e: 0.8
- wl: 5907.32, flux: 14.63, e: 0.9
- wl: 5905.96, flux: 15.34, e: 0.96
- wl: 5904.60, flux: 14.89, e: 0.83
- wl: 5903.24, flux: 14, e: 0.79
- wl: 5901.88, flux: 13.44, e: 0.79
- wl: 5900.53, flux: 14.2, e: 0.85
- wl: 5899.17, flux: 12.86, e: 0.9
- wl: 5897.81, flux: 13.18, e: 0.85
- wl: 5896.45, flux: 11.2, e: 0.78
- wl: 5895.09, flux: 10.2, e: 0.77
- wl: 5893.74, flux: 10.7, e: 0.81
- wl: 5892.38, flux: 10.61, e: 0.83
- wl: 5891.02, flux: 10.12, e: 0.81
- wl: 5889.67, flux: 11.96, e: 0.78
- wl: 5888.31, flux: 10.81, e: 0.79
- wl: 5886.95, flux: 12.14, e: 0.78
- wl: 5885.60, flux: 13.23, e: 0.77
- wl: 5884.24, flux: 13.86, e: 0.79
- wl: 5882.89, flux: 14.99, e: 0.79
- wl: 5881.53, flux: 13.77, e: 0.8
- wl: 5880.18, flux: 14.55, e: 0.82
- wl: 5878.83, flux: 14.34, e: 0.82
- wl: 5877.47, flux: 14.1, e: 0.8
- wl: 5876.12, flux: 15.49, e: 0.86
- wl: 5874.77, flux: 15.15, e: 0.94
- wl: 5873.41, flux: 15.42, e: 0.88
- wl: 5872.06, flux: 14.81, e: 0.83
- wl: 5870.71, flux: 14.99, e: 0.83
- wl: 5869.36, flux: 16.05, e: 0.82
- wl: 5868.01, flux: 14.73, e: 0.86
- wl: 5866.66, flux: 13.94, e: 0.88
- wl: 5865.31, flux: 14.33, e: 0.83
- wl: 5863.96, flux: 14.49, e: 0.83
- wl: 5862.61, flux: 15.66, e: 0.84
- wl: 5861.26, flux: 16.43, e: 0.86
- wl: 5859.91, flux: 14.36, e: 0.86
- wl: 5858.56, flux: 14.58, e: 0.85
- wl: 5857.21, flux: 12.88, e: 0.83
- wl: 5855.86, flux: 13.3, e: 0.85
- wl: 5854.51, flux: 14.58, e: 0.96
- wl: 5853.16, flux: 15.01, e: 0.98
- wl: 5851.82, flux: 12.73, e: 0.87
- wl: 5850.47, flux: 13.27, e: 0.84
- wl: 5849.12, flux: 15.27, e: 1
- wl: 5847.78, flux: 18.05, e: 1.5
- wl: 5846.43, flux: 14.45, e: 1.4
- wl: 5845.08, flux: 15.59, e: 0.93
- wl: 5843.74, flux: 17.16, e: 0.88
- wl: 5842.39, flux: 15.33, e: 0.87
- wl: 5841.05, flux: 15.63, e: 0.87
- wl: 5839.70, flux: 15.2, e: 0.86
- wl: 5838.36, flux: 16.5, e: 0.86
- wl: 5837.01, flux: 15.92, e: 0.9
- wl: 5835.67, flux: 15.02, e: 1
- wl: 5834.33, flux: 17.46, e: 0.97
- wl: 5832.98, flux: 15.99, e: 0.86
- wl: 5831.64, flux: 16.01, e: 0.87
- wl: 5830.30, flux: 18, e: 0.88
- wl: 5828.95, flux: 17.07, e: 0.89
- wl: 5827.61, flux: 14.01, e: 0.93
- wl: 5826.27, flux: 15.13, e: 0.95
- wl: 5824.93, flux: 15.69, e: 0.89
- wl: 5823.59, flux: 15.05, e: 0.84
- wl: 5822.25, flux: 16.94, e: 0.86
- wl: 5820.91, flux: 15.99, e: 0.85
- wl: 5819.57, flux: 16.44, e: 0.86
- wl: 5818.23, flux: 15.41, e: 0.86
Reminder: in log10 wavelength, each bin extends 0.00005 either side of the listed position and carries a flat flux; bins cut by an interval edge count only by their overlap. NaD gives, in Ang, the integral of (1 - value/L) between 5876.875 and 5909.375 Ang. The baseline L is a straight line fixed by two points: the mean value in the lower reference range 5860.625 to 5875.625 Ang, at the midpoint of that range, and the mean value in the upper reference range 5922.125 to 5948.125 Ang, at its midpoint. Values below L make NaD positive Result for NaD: 4.2 Ang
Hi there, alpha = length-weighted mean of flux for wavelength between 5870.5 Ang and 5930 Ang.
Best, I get 13.8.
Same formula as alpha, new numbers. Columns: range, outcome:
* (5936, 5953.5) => 14.7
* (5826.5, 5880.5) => 15.2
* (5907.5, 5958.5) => 14.6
